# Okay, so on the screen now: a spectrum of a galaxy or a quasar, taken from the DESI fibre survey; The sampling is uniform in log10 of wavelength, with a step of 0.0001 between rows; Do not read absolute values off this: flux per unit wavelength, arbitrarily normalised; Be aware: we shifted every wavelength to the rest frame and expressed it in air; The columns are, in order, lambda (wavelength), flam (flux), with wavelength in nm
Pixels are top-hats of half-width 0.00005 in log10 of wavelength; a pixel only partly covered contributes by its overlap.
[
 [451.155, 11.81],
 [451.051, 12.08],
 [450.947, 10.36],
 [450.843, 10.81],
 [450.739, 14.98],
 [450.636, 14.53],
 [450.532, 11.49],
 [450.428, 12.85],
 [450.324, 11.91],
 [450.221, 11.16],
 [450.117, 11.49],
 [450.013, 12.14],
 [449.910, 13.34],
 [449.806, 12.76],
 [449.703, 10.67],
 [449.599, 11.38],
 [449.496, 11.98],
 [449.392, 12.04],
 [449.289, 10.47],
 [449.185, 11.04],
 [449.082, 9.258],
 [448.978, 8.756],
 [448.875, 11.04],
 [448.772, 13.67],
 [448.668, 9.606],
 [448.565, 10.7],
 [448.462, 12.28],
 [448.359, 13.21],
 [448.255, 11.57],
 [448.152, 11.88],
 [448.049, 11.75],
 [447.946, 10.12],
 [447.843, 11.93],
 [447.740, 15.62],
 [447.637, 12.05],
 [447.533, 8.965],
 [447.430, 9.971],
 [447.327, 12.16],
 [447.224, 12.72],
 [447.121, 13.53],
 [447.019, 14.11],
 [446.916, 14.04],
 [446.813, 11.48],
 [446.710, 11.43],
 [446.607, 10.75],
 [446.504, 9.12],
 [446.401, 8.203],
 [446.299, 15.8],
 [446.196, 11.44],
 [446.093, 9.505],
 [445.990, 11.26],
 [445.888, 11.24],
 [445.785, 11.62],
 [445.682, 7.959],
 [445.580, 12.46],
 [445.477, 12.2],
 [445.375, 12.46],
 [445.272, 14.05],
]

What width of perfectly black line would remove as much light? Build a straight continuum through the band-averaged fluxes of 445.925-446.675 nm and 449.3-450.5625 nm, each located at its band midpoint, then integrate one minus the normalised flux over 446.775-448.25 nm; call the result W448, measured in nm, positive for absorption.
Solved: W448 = -0.12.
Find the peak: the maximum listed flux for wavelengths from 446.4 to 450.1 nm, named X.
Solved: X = 15.62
